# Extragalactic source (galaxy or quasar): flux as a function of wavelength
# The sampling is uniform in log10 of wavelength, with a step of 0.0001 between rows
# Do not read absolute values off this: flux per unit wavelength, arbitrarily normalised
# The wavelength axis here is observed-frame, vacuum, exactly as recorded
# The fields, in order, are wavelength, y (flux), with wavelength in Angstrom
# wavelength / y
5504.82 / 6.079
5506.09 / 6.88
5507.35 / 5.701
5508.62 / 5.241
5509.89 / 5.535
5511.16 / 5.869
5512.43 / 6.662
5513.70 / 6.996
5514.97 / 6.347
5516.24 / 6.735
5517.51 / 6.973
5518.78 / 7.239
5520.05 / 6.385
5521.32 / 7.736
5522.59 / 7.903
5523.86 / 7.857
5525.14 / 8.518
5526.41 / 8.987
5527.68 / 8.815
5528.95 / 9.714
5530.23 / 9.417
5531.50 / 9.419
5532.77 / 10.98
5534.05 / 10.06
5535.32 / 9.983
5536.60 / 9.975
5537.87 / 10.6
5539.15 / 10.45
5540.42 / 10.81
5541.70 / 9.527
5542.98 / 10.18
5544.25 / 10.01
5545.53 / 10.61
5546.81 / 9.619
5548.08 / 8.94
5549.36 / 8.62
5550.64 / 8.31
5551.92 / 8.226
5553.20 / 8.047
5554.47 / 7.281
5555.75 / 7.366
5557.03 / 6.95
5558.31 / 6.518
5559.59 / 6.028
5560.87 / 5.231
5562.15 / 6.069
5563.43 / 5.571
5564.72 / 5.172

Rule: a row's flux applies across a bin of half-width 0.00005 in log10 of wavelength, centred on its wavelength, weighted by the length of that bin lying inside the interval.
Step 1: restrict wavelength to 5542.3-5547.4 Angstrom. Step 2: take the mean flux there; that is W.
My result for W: 10.1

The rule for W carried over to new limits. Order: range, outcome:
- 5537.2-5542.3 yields 10.4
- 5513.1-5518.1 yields 6.76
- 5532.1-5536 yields 10.3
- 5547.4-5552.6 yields 8.53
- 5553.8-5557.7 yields 7.22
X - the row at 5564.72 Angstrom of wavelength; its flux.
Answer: 5.172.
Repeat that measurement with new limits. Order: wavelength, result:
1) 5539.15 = 10.45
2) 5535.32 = 9.983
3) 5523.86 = 7.857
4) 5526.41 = 8.987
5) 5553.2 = 8.047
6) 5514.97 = 6.347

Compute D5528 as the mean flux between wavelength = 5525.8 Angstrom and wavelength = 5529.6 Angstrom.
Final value 9.17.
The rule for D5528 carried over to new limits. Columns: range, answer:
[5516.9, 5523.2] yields 7.25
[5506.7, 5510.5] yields 5.51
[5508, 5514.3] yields 6.05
